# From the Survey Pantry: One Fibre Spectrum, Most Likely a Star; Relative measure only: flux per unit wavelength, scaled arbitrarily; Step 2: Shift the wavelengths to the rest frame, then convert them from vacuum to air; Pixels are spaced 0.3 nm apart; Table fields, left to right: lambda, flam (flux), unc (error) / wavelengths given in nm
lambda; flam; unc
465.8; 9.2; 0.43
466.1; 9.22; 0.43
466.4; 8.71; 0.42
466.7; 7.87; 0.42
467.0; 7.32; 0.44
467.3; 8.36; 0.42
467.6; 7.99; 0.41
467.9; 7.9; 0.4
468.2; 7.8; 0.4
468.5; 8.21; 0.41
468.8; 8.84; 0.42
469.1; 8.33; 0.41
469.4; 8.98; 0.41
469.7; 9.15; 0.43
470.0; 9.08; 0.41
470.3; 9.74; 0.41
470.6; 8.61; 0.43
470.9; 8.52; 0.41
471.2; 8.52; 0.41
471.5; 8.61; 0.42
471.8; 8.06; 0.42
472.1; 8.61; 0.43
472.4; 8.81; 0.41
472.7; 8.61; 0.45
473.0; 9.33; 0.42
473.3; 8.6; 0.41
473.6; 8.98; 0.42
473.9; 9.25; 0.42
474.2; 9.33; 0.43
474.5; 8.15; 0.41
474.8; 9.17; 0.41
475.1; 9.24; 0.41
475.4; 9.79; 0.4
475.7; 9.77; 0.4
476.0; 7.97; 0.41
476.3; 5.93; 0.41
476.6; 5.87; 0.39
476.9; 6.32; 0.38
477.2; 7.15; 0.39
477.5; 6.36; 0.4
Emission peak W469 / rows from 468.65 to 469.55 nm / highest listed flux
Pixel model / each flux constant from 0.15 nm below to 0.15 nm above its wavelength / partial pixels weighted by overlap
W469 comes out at 8.98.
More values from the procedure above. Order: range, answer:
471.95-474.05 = 9.33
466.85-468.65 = 8.36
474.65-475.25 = 9.24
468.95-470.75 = 9.74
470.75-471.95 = 8.61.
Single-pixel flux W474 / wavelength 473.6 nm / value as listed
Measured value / 8.98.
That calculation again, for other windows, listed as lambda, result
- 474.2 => 9.33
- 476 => 7.97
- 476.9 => 6.32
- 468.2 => 7.8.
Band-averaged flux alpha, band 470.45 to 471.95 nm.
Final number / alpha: 8.46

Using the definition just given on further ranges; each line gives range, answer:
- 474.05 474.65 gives 8.74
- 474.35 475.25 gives 8.85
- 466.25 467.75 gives 8.05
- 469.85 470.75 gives 9.14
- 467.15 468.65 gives 8.05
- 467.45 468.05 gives 7.95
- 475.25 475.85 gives 9.78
